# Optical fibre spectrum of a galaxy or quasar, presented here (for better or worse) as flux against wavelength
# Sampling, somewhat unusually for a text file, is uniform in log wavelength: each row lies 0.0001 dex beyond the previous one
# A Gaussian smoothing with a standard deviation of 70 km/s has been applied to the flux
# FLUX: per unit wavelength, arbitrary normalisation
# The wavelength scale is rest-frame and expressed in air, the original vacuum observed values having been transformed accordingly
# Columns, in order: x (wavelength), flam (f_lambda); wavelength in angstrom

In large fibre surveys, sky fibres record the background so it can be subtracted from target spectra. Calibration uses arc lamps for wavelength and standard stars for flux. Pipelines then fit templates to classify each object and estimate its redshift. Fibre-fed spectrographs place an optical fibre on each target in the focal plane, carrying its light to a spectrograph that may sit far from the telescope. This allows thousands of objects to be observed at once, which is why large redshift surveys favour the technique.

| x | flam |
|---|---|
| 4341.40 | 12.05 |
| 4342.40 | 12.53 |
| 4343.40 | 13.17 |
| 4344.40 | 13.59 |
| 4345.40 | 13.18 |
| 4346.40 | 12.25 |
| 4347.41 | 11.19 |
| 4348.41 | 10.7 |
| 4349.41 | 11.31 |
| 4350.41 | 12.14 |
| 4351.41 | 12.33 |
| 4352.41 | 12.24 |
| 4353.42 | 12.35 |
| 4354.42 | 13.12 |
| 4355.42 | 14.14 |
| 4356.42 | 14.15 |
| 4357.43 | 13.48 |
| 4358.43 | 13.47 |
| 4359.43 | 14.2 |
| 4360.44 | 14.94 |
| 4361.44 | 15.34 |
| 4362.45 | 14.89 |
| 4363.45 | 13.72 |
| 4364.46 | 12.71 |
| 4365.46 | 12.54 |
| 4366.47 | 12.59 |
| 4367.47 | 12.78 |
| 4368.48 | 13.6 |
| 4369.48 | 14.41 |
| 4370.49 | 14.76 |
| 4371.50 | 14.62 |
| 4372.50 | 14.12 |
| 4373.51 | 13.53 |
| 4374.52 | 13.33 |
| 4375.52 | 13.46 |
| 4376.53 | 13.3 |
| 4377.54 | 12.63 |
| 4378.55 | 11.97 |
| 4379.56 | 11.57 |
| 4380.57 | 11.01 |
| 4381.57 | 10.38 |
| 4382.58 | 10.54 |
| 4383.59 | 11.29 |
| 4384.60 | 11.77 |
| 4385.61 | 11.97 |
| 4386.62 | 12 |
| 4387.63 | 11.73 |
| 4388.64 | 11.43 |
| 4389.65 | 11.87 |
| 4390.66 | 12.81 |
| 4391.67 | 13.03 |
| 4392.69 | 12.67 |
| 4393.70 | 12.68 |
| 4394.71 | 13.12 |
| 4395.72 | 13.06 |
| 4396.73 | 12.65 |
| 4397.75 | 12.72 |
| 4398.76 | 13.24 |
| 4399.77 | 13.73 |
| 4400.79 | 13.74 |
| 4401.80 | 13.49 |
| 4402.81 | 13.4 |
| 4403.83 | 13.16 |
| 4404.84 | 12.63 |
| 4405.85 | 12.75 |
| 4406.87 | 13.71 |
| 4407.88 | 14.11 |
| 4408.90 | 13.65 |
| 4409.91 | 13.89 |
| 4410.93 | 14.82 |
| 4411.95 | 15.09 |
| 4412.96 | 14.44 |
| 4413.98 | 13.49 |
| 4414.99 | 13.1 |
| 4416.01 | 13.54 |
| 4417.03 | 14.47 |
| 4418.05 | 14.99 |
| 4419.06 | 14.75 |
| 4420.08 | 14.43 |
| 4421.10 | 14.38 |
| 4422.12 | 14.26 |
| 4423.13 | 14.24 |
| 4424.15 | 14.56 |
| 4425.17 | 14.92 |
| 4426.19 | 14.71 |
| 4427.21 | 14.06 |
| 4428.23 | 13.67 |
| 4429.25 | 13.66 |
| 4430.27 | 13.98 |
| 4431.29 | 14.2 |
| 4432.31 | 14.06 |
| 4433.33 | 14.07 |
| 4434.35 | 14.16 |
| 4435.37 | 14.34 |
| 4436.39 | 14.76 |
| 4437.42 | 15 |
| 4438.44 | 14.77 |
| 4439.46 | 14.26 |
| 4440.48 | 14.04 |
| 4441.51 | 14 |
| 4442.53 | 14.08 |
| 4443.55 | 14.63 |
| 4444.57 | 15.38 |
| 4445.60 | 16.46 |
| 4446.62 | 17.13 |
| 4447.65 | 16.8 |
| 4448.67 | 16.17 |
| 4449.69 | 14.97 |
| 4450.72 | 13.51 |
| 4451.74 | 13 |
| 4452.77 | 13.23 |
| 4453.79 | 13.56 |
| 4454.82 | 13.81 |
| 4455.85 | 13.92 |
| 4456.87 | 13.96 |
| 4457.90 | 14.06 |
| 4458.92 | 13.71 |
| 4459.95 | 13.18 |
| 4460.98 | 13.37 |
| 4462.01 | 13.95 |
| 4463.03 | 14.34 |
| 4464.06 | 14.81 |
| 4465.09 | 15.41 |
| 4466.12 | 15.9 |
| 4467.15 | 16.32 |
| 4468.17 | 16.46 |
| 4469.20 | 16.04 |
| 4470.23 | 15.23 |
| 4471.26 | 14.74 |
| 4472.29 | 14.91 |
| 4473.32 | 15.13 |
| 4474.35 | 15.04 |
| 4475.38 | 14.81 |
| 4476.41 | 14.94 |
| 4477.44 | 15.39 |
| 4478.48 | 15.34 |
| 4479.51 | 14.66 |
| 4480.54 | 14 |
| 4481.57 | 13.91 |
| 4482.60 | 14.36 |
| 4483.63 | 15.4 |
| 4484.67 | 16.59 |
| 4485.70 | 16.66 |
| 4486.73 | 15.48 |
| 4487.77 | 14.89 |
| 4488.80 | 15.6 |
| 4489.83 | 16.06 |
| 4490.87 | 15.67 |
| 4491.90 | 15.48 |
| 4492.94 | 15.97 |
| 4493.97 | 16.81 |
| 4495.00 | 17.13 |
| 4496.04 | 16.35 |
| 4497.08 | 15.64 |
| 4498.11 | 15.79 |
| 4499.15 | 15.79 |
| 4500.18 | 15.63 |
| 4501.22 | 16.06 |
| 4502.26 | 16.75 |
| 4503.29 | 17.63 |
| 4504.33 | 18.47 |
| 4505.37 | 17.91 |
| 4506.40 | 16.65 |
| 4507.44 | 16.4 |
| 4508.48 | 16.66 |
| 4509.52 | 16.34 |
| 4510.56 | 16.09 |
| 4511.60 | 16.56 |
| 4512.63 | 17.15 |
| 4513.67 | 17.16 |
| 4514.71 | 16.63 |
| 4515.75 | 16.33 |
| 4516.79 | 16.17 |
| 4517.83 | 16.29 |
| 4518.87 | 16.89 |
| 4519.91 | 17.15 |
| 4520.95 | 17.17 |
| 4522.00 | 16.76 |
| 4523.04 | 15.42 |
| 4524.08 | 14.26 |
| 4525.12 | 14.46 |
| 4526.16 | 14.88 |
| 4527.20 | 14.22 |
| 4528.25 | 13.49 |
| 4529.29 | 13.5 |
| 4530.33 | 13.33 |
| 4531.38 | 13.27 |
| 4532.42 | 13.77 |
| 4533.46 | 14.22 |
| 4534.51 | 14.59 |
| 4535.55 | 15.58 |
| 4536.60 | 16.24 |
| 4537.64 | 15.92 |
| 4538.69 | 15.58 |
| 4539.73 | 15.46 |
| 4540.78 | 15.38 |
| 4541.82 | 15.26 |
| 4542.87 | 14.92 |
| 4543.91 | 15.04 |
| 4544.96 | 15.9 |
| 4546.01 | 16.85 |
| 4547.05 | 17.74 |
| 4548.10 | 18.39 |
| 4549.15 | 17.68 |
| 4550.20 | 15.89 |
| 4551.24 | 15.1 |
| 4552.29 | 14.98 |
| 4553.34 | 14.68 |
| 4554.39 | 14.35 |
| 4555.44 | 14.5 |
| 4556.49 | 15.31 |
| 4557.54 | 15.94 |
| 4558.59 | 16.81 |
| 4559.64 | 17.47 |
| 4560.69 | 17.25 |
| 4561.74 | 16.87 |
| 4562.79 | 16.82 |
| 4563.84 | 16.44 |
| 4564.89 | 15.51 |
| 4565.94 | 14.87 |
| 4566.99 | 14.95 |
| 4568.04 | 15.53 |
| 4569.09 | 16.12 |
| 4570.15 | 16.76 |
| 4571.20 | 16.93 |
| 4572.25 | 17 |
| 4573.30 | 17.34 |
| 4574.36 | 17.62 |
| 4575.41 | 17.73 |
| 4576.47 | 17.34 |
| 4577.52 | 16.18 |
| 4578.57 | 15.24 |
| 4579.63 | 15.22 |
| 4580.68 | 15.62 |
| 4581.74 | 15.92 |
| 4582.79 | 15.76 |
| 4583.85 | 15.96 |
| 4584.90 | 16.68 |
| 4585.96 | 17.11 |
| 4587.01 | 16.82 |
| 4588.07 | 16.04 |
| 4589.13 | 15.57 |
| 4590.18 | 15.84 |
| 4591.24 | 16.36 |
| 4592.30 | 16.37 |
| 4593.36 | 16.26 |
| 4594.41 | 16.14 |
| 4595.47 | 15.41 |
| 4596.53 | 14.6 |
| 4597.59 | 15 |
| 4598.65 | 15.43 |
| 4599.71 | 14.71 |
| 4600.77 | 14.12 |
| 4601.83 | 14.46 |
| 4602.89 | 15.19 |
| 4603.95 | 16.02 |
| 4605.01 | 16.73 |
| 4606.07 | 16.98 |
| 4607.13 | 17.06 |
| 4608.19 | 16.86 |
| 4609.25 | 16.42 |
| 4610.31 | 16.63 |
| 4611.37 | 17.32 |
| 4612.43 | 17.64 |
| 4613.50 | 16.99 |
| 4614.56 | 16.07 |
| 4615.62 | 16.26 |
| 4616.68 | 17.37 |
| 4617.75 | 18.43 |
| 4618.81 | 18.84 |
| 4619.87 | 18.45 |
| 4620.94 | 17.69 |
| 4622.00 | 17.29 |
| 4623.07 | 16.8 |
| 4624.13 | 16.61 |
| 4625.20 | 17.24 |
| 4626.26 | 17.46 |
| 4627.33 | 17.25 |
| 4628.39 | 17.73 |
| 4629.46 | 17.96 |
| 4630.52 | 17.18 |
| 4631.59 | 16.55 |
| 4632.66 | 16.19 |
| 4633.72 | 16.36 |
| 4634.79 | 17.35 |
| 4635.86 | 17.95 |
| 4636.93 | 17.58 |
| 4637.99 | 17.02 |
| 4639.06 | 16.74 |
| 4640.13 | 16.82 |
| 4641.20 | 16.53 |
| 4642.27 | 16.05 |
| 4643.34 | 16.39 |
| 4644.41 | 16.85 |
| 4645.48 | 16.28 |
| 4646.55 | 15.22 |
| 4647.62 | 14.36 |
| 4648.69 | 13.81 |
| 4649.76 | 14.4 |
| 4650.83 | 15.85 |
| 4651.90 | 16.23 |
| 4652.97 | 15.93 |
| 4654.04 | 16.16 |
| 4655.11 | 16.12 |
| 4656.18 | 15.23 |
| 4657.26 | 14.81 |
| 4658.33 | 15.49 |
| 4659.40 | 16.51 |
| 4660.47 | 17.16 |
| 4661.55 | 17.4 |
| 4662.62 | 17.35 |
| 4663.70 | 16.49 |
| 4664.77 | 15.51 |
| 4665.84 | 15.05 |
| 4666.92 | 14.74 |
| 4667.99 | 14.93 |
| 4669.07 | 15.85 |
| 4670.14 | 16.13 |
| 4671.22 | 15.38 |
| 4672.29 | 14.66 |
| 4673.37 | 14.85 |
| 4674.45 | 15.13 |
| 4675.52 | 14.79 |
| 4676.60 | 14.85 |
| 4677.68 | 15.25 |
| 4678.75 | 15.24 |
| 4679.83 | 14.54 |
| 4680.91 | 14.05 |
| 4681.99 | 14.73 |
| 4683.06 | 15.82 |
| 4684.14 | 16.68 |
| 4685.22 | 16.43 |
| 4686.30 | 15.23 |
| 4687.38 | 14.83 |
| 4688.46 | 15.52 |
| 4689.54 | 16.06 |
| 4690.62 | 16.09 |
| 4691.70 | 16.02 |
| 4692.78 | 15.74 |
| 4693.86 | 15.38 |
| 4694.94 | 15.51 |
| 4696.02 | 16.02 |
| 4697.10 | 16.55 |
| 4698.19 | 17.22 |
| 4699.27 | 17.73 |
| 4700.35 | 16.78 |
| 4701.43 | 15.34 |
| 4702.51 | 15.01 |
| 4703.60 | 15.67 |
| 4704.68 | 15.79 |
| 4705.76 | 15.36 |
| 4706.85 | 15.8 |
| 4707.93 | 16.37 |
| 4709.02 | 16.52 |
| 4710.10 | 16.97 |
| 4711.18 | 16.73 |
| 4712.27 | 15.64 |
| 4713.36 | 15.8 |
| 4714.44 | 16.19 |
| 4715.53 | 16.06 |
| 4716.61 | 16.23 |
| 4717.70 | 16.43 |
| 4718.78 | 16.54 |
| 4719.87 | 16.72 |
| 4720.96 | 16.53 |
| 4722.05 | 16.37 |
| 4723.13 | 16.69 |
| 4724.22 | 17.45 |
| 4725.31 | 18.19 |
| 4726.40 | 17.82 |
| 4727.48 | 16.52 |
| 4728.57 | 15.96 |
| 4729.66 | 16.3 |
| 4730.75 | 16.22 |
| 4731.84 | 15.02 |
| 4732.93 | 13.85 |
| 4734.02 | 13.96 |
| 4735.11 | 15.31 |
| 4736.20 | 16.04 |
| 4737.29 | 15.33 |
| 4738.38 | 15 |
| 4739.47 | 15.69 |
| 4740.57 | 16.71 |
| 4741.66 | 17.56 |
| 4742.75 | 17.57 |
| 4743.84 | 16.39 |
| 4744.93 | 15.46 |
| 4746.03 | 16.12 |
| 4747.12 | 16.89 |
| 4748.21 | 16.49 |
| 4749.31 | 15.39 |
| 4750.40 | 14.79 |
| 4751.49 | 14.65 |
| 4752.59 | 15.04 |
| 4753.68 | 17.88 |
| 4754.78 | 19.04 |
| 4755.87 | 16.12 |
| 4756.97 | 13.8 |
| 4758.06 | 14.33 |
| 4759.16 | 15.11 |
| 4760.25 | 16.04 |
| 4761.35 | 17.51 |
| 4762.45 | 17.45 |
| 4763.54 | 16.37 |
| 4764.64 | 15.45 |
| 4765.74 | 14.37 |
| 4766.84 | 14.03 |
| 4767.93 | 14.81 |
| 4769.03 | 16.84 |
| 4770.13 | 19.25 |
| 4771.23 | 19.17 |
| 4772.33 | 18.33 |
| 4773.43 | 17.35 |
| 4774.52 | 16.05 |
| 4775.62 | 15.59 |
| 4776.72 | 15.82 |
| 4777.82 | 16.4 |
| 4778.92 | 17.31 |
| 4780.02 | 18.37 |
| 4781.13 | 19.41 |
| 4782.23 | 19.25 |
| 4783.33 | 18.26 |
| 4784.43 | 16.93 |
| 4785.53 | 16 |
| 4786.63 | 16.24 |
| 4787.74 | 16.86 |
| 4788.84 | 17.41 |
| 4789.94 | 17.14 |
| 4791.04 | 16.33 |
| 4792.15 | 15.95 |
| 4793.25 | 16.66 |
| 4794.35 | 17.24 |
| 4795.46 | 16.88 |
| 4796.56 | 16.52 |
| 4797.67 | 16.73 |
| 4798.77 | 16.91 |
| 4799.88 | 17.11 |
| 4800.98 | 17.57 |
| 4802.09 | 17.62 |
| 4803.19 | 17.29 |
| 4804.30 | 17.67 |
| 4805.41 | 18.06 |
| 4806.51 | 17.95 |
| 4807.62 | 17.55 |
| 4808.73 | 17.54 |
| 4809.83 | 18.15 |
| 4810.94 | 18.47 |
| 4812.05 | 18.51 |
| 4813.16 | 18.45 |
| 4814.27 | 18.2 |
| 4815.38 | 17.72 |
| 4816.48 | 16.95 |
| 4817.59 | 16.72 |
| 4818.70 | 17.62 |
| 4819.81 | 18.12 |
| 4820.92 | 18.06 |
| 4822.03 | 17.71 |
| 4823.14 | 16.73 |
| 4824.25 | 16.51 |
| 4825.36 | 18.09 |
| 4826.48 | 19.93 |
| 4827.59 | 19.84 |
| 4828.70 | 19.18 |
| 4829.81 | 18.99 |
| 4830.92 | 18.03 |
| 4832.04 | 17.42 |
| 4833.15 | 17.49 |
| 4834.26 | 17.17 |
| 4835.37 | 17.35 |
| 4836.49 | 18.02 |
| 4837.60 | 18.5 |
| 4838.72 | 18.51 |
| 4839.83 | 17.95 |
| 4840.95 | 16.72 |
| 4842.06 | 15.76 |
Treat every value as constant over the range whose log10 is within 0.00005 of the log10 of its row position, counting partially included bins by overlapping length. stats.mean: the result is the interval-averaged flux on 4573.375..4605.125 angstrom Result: 15.9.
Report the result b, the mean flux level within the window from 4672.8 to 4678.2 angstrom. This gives 15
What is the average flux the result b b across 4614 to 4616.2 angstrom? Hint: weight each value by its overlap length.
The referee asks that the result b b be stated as 16.3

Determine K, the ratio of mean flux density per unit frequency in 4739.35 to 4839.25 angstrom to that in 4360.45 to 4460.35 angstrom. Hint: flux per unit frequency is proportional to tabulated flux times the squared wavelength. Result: 1.48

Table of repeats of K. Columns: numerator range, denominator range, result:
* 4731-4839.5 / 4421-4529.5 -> 1.27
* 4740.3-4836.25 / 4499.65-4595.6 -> 1.18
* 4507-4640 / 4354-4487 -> 1.24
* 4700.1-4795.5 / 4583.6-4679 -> 1.06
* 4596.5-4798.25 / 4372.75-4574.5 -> 1.21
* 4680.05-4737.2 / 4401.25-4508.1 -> 1.20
